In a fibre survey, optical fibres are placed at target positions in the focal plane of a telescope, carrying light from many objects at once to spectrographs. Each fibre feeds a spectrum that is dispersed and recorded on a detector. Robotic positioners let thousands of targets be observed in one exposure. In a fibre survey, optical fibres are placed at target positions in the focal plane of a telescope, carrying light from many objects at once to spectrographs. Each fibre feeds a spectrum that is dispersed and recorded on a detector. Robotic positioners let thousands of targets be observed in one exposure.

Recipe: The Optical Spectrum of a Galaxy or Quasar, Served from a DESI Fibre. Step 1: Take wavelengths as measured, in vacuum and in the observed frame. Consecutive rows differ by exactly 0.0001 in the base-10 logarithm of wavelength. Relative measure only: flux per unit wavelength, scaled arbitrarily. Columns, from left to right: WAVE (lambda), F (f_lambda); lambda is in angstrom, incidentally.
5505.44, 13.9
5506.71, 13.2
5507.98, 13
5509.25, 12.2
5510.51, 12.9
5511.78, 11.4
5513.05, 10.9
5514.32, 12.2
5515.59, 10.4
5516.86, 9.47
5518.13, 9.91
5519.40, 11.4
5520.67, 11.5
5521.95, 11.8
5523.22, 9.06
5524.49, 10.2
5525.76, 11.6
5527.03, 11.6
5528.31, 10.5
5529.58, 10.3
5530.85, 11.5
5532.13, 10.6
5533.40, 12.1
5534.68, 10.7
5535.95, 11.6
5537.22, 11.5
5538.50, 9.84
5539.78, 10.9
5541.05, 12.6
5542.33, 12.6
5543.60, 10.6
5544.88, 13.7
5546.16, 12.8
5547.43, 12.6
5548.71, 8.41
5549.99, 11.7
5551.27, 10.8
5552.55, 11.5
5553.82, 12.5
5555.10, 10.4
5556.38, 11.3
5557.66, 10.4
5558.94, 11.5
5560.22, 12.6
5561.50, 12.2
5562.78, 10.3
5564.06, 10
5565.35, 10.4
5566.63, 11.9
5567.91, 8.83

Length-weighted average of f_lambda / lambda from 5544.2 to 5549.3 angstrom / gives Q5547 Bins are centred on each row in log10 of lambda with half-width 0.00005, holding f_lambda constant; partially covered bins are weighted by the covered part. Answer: 11.9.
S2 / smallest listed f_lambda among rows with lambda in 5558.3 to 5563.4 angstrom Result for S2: 10.3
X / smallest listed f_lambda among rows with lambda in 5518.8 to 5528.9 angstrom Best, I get 9.06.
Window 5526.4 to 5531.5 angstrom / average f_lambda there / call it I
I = 11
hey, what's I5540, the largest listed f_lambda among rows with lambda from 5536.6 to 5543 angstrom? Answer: 12.6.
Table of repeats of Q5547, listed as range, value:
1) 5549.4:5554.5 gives 11.6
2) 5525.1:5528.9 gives 11.2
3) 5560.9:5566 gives 10.7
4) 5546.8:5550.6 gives 10.9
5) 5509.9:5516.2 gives 11.6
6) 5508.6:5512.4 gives 12.2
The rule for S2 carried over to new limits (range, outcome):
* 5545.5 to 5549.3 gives 8.41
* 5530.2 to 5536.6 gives 10.6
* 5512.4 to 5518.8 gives 9.47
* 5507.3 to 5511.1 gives 12.2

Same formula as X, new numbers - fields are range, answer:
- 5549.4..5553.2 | 10.8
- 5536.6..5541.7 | 9.84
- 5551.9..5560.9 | 10.4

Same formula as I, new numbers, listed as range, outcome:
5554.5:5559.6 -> 10.9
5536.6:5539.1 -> 10.7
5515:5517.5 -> 9.93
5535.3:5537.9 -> 11.5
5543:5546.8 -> 12.4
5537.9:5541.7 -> 11.1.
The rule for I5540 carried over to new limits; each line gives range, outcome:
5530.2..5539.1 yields 12.1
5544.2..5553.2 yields 13.7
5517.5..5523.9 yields 11.8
